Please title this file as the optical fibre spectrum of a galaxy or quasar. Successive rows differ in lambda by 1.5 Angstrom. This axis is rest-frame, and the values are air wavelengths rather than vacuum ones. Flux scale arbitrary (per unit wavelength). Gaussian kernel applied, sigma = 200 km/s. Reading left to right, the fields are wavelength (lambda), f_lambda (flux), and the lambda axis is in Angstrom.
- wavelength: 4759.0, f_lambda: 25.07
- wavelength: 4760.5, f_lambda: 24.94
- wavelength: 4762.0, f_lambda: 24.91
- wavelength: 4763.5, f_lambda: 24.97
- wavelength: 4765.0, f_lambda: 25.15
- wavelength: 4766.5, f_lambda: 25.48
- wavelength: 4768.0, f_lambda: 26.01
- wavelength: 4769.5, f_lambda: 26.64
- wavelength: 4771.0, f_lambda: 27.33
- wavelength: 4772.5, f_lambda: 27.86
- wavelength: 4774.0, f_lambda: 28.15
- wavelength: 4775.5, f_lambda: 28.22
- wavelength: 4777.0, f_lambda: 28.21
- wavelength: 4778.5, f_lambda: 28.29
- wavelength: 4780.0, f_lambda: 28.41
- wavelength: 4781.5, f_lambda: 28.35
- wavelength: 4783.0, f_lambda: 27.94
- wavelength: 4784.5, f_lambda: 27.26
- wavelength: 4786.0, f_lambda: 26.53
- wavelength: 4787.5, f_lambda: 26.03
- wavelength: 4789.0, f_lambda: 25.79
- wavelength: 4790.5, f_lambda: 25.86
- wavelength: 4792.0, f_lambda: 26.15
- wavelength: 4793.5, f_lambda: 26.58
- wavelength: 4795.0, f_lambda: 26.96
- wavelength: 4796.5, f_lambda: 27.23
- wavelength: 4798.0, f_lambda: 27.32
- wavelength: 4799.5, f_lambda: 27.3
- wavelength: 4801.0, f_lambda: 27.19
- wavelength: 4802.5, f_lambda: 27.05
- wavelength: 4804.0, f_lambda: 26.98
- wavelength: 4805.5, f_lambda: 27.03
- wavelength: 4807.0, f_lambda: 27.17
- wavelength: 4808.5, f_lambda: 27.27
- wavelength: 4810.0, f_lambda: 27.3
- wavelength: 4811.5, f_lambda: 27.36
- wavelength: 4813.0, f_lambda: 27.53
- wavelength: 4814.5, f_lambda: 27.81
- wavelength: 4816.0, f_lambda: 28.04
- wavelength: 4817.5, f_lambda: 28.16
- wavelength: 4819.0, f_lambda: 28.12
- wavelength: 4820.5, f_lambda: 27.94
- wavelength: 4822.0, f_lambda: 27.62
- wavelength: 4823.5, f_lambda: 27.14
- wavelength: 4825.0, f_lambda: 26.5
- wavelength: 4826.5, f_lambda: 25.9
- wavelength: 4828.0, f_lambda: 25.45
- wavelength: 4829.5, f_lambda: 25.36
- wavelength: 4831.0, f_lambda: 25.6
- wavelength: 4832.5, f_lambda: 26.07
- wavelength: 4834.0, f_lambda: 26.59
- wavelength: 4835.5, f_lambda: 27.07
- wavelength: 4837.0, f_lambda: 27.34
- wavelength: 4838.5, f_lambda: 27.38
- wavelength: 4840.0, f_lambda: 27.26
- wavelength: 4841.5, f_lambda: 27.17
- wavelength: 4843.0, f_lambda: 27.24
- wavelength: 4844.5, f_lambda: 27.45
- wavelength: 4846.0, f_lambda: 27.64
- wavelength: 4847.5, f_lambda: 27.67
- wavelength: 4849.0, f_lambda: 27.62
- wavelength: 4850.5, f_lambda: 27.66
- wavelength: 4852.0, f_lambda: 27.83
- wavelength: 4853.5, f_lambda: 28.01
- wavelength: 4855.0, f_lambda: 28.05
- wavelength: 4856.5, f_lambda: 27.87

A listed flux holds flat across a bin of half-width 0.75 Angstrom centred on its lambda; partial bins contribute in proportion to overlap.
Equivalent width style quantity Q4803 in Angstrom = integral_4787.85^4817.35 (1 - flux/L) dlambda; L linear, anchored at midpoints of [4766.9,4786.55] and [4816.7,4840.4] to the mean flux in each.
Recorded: 0.2 Angstrom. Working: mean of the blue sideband 27.6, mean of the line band 27.1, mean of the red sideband 26.8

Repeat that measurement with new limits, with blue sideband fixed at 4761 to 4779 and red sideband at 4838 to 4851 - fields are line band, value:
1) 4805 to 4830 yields 0.01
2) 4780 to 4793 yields 0.02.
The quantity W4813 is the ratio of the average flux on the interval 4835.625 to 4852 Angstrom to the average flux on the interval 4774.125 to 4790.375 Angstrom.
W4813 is 1.00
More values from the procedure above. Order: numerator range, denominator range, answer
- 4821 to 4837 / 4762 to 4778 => 0.99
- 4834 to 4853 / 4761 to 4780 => 1.02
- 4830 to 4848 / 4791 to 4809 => 1.00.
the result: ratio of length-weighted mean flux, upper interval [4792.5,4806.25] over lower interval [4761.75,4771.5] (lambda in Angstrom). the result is 1.0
